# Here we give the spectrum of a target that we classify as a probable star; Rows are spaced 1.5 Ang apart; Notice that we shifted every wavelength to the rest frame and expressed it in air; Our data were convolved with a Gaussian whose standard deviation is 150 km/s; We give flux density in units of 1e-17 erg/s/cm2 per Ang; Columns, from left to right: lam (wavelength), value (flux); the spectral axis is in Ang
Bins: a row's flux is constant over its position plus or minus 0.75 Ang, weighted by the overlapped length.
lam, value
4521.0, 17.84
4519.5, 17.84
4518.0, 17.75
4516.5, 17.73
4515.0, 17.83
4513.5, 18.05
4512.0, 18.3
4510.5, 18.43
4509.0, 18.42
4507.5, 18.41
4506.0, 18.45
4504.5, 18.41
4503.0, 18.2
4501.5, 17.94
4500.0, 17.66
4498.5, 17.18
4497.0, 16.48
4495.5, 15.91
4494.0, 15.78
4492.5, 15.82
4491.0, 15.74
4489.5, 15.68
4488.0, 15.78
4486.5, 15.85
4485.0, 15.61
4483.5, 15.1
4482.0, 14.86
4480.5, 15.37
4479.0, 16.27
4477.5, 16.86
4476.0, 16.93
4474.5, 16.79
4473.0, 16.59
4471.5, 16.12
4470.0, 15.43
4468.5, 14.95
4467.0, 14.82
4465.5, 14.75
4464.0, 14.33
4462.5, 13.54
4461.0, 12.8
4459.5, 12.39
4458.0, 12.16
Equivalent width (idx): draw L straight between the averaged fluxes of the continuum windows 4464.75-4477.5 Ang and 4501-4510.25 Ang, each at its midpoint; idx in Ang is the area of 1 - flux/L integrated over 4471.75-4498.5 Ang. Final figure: 1.3 Ang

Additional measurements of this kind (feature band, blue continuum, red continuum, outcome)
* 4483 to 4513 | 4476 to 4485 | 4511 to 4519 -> -0.1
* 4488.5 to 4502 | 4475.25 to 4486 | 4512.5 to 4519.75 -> 0.2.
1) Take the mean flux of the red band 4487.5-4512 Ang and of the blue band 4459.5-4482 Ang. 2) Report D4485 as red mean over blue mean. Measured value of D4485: 1.1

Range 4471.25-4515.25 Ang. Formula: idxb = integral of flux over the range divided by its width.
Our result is 16.8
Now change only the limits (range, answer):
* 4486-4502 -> 16.3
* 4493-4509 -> 17.5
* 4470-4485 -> 16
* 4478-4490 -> 15.6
